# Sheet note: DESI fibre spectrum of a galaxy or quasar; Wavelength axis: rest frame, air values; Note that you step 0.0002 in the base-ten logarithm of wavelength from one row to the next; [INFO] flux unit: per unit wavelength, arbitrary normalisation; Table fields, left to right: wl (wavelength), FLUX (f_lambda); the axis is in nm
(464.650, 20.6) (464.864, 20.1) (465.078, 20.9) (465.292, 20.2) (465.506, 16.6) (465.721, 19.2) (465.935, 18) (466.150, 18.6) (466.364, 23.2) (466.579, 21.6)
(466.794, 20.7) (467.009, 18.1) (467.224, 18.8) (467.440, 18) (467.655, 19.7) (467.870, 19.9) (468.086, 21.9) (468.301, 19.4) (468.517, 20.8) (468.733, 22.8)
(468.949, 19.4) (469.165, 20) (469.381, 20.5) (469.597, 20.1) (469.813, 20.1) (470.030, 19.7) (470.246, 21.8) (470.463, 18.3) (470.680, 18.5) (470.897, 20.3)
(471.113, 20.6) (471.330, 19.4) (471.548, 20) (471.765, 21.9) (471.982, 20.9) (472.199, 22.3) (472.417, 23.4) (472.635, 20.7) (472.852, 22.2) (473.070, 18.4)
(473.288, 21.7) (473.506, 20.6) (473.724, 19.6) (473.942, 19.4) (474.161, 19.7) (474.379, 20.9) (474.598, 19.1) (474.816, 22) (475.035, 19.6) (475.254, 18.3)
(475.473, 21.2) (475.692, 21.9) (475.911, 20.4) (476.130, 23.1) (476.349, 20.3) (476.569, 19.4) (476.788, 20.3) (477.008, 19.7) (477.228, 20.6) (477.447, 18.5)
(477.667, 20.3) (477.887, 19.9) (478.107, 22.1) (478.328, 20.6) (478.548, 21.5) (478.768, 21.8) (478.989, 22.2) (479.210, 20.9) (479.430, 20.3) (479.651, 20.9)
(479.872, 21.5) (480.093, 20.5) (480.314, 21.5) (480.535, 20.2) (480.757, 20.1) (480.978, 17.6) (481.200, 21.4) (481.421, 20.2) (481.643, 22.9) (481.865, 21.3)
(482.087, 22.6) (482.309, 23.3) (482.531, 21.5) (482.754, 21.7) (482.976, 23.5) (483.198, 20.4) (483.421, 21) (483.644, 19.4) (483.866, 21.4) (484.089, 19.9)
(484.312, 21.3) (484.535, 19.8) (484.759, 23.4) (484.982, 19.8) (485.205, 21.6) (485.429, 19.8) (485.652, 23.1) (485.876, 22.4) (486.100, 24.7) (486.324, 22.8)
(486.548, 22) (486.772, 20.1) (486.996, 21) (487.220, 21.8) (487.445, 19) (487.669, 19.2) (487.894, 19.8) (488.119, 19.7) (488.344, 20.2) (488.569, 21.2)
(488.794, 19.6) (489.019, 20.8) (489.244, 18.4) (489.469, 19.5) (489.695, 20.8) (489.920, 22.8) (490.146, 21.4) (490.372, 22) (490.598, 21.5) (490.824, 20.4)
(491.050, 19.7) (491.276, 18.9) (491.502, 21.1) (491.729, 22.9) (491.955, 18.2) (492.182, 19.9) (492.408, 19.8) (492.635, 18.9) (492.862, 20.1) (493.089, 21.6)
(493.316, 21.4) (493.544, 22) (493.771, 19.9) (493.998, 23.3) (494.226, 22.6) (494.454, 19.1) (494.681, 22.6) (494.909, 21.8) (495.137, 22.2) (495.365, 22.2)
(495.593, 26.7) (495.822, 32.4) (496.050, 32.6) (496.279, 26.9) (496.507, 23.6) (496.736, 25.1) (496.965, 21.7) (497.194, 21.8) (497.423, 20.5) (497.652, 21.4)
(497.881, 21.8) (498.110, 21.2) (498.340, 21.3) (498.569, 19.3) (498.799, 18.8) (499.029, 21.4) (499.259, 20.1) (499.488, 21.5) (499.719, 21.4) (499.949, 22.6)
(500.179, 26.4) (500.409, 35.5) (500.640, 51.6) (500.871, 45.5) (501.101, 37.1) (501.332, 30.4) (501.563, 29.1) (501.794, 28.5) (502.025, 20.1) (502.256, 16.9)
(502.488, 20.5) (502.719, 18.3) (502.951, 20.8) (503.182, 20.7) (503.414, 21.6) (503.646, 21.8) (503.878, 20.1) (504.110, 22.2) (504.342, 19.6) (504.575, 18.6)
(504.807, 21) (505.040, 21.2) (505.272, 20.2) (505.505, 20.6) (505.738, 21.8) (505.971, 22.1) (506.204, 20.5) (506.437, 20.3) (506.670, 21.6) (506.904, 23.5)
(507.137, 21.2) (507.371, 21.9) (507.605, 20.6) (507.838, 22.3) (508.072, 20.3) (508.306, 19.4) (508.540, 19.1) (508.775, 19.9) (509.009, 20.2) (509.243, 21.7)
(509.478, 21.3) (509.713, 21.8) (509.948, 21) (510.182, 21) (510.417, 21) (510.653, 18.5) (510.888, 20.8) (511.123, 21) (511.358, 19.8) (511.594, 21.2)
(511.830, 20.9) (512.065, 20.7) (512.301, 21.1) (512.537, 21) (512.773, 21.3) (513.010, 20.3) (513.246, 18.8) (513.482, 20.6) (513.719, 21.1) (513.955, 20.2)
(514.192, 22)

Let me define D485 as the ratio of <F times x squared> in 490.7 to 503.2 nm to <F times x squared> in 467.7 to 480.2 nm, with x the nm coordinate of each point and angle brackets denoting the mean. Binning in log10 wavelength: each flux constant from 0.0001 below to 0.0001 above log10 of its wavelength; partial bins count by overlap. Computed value 1.3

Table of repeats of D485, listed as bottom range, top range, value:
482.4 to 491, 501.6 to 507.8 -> 1.08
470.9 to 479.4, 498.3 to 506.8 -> 1.29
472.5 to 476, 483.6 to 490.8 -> 1.09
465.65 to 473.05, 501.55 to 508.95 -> 1.20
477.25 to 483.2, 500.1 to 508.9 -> 1.24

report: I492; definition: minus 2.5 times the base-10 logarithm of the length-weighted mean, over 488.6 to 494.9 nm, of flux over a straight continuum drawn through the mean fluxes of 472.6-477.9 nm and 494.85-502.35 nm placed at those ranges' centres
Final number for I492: 0.17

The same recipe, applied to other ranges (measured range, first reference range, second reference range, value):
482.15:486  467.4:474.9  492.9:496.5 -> 0.04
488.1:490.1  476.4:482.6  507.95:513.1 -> 0.02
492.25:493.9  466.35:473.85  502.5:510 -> 0.01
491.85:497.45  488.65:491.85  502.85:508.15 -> -0.10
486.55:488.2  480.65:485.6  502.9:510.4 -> 0.05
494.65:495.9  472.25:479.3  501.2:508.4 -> -0.16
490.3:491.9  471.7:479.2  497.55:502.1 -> 0.18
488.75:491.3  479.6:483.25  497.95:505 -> 0.10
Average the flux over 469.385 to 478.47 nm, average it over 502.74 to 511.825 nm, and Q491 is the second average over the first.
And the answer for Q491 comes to 1.0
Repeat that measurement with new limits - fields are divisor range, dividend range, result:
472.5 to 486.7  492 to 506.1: 1.12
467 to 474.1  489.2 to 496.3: 1.08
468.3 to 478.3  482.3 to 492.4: 1.02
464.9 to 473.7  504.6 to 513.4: 1.03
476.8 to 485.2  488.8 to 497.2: 1.05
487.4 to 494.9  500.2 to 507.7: 1.18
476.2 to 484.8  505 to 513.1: 1.00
